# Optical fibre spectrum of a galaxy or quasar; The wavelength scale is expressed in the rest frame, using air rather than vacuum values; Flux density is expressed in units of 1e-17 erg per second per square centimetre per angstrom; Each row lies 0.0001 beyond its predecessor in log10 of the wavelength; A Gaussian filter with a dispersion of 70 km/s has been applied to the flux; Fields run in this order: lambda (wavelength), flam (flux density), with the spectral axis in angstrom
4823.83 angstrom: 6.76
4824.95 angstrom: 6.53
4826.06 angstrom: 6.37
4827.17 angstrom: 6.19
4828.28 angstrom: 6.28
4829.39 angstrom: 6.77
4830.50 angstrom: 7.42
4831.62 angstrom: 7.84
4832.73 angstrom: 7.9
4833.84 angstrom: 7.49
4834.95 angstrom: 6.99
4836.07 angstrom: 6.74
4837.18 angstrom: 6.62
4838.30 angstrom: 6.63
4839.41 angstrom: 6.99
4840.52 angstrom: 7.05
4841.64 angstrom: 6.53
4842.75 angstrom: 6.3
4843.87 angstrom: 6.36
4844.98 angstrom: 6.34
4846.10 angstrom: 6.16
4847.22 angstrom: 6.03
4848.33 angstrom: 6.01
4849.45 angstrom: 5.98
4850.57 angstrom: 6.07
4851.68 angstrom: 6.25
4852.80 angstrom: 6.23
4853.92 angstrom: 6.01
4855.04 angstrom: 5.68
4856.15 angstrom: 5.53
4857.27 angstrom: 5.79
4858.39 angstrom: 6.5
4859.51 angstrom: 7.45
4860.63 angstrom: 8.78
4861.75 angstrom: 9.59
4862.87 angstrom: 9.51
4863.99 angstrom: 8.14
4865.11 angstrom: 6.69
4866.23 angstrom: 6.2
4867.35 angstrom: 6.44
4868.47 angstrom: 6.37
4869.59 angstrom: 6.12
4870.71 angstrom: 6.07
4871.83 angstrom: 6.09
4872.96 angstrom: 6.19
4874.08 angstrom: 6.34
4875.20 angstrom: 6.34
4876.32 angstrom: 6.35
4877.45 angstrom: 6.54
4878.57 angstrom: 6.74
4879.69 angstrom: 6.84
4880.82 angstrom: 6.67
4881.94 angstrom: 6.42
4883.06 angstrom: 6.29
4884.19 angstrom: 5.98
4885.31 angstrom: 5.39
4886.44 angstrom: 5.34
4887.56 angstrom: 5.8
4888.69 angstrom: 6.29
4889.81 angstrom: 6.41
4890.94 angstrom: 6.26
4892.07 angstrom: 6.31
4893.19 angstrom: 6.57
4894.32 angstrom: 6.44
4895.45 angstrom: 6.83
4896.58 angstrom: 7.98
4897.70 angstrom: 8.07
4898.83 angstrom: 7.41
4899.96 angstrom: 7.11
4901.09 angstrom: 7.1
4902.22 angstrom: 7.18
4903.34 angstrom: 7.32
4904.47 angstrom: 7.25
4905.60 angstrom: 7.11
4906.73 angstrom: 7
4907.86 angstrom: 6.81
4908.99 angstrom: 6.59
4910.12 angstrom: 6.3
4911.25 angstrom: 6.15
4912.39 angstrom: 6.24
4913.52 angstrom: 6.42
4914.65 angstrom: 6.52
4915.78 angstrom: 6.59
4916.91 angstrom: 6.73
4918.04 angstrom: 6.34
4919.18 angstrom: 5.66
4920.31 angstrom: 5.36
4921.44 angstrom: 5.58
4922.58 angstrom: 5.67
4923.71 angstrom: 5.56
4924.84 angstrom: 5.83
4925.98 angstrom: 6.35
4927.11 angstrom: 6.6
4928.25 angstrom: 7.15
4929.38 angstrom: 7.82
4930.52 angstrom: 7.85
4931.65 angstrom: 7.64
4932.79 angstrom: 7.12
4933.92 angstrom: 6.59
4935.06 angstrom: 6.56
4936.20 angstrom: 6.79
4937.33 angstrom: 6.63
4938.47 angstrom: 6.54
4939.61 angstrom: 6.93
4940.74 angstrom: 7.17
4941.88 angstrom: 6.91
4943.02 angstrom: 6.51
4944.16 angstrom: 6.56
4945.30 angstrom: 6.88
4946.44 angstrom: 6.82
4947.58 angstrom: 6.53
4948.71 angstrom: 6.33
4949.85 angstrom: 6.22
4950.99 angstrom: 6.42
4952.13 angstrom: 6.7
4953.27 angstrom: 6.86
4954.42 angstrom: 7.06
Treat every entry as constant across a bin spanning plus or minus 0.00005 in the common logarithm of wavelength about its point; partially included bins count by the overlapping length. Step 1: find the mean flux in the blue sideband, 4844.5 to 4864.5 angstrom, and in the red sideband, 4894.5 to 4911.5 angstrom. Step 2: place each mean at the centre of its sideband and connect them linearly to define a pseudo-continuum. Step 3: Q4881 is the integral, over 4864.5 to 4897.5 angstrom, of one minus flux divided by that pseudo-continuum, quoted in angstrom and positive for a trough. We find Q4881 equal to 2.7 angstrom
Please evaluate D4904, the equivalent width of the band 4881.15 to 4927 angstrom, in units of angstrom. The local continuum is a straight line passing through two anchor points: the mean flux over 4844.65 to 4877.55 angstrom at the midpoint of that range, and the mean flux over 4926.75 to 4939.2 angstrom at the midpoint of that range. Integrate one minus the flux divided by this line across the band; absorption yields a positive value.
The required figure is 2.6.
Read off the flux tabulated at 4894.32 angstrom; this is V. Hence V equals 6.44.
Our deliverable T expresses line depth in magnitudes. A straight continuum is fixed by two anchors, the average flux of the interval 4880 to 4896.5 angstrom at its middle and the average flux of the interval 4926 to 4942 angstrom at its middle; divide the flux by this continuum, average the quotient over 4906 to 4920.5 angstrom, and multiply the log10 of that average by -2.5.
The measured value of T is 0.05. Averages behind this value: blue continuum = 6.27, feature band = 6.39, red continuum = 7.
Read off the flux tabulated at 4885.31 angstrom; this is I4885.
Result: 5.39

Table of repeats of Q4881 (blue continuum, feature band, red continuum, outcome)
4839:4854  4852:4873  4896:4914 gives -1.0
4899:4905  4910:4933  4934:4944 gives 1.7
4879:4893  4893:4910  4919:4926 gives -3.3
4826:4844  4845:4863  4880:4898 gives 0.2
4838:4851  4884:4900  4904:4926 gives -0.6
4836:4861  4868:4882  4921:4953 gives 0.2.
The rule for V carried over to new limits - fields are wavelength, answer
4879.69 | 6.84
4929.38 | 7.82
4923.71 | 5.56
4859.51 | 7.45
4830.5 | 7.42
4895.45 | 6.83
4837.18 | 6.62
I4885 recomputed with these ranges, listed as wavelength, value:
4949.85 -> 6.22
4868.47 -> 6.37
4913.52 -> 6.42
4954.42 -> 7.06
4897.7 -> 8.07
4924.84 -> 5.83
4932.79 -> 7.12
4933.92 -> 6.59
